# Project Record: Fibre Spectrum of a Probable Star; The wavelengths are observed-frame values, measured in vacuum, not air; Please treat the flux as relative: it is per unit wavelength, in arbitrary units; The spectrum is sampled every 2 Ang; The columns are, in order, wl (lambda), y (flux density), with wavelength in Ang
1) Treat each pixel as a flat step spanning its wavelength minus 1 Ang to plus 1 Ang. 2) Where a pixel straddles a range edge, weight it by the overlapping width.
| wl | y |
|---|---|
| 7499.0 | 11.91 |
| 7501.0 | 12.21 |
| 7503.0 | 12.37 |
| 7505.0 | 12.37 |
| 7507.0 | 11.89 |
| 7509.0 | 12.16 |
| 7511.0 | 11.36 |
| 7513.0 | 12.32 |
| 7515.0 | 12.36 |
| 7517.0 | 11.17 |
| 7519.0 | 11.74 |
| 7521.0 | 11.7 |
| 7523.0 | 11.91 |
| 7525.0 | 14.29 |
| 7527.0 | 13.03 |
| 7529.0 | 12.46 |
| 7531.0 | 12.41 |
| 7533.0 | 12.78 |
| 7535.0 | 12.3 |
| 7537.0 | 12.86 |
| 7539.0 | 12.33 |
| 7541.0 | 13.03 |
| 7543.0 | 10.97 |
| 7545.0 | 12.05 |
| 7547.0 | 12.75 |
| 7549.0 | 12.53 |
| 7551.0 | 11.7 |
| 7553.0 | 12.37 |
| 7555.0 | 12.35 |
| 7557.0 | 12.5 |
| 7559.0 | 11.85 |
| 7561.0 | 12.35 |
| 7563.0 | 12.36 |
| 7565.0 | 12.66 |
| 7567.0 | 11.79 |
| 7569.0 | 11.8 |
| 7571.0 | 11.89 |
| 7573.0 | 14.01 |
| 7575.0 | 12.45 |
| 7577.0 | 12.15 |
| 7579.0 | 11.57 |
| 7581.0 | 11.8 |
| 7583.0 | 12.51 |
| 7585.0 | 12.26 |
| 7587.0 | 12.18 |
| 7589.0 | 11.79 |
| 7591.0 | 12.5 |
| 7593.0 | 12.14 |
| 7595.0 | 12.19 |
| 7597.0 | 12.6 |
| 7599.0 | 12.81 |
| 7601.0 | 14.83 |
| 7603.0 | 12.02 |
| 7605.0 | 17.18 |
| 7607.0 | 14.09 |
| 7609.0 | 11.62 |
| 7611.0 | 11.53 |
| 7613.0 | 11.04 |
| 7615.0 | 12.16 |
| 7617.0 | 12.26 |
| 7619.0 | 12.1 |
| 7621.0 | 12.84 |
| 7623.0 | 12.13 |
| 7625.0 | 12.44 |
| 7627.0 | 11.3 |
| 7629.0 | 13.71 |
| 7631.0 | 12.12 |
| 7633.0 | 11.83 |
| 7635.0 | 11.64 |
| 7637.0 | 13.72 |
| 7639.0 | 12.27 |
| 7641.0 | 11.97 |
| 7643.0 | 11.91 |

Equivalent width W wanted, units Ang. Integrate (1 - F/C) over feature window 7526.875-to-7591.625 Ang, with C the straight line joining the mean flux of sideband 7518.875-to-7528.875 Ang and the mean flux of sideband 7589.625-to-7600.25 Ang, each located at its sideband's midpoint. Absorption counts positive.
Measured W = 1.22 Ang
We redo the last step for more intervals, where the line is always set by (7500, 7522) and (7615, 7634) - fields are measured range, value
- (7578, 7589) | 0.1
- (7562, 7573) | -0.1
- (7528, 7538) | -0.4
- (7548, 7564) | -0.2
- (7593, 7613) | -1.3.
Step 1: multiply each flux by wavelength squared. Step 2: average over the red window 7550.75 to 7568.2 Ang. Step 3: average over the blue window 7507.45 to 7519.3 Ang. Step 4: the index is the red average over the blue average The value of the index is 1.04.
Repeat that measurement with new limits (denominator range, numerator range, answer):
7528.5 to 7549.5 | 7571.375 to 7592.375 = 1.00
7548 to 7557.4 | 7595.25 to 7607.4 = 1.14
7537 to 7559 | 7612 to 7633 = 1.01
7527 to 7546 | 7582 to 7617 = 1.04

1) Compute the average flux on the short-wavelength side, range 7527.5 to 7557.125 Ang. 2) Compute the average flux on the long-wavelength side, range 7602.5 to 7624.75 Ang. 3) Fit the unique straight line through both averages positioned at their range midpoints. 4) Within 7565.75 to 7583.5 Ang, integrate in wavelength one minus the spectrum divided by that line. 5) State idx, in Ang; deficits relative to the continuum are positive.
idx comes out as 0.4 Ang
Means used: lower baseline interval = 12.4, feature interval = 12.2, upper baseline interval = 12.6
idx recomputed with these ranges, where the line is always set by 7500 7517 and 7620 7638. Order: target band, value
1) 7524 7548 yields -0.90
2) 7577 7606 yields -0.97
